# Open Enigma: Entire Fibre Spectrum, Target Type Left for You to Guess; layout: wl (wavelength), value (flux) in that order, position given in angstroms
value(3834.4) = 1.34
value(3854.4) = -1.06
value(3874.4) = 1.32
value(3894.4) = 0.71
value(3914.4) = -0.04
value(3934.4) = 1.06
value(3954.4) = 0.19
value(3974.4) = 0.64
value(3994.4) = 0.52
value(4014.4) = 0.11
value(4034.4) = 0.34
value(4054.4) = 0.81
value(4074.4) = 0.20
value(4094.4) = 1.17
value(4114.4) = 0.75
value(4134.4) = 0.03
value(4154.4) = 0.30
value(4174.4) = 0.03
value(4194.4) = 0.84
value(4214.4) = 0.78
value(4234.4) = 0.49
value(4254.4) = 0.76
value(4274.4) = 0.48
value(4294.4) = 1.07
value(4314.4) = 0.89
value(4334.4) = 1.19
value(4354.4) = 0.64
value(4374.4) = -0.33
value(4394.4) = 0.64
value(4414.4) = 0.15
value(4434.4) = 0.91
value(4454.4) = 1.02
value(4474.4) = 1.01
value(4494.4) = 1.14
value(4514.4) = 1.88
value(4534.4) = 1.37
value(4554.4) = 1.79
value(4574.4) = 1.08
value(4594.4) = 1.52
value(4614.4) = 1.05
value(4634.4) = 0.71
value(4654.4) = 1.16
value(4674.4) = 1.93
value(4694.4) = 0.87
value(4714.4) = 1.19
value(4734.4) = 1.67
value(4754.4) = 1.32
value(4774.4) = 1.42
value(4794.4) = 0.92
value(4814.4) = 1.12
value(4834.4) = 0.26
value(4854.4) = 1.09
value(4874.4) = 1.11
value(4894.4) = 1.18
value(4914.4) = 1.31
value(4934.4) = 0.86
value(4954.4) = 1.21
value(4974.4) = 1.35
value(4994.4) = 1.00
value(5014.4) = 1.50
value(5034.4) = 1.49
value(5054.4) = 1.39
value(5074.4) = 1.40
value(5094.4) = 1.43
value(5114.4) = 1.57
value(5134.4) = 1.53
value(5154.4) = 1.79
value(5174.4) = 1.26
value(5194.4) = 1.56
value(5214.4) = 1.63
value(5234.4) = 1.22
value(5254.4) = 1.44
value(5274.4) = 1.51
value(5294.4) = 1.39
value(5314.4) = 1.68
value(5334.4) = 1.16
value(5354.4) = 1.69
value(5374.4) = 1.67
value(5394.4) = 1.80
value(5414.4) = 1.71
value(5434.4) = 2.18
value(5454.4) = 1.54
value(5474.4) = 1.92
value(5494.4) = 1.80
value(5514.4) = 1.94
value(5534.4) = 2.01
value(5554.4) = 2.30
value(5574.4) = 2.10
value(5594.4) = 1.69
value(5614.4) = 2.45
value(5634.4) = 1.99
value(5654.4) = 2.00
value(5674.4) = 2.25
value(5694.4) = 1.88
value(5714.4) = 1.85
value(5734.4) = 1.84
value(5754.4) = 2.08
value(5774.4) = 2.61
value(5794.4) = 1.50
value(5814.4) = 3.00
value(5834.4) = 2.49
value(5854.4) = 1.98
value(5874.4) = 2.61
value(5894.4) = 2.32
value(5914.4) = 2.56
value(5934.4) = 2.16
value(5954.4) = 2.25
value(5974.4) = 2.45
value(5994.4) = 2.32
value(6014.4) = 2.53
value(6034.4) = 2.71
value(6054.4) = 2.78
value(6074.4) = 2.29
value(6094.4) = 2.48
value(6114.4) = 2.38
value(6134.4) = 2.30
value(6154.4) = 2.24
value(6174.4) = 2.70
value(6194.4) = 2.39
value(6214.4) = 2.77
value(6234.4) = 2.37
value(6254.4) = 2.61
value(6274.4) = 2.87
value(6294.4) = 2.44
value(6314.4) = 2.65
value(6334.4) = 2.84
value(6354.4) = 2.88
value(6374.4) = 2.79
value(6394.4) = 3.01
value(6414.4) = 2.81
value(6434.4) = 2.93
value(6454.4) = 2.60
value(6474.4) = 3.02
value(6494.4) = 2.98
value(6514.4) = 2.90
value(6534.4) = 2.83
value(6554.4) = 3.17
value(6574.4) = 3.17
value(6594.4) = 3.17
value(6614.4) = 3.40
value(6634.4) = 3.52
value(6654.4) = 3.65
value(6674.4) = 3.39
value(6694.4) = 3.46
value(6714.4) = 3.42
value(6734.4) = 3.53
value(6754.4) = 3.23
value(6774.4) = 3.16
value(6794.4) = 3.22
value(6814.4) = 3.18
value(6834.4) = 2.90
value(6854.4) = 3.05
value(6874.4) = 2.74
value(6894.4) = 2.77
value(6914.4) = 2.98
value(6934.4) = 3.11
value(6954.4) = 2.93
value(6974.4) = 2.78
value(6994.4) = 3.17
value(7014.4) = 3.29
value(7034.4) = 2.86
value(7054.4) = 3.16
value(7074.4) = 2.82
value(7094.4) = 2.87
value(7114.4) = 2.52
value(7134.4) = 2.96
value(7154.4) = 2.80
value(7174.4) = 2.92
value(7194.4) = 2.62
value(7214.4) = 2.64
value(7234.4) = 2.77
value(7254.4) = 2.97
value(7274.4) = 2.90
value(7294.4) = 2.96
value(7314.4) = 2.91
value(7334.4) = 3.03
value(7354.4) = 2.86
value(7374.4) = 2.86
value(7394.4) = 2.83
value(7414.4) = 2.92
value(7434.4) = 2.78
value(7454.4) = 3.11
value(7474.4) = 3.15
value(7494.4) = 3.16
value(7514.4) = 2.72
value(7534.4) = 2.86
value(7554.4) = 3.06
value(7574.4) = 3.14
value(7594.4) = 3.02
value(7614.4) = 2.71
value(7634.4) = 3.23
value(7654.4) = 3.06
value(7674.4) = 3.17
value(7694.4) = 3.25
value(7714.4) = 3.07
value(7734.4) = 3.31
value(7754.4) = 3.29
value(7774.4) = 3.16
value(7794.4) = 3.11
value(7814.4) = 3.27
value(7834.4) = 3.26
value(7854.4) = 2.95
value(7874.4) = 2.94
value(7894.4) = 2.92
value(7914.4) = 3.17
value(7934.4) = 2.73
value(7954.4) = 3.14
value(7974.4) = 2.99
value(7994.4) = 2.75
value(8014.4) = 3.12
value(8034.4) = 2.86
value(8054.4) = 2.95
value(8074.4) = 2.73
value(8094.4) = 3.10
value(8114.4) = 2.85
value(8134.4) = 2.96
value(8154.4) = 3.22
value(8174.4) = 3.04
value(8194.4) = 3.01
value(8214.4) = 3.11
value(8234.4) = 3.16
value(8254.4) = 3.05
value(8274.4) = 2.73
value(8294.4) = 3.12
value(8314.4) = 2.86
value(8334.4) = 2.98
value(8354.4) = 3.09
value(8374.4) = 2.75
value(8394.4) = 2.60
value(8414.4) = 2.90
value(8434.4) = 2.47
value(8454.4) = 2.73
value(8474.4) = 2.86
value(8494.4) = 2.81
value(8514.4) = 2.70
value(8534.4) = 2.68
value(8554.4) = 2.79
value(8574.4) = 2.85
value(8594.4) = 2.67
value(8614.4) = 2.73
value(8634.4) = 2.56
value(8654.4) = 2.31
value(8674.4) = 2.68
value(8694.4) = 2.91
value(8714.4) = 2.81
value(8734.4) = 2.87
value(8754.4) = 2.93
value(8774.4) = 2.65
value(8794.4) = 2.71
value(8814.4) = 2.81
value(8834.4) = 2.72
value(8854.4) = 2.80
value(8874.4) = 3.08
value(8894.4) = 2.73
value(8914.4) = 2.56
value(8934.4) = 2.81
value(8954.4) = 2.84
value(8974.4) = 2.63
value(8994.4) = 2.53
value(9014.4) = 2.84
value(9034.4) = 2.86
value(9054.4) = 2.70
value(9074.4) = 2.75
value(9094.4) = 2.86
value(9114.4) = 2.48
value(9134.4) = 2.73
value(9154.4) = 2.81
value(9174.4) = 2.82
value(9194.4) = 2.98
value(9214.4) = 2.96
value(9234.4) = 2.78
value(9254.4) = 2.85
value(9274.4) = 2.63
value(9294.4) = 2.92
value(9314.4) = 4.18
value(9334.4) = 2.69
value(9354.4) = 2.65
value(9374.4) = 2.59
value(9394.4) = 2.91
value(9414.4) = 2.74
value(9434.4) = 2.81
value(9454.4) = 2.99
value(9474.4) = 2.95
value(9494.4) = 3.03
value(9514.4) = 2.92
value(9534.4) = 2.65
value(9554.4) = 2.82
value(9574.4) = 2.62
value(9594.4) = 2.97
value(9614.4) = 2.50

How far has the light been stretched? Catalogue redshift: 0.44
